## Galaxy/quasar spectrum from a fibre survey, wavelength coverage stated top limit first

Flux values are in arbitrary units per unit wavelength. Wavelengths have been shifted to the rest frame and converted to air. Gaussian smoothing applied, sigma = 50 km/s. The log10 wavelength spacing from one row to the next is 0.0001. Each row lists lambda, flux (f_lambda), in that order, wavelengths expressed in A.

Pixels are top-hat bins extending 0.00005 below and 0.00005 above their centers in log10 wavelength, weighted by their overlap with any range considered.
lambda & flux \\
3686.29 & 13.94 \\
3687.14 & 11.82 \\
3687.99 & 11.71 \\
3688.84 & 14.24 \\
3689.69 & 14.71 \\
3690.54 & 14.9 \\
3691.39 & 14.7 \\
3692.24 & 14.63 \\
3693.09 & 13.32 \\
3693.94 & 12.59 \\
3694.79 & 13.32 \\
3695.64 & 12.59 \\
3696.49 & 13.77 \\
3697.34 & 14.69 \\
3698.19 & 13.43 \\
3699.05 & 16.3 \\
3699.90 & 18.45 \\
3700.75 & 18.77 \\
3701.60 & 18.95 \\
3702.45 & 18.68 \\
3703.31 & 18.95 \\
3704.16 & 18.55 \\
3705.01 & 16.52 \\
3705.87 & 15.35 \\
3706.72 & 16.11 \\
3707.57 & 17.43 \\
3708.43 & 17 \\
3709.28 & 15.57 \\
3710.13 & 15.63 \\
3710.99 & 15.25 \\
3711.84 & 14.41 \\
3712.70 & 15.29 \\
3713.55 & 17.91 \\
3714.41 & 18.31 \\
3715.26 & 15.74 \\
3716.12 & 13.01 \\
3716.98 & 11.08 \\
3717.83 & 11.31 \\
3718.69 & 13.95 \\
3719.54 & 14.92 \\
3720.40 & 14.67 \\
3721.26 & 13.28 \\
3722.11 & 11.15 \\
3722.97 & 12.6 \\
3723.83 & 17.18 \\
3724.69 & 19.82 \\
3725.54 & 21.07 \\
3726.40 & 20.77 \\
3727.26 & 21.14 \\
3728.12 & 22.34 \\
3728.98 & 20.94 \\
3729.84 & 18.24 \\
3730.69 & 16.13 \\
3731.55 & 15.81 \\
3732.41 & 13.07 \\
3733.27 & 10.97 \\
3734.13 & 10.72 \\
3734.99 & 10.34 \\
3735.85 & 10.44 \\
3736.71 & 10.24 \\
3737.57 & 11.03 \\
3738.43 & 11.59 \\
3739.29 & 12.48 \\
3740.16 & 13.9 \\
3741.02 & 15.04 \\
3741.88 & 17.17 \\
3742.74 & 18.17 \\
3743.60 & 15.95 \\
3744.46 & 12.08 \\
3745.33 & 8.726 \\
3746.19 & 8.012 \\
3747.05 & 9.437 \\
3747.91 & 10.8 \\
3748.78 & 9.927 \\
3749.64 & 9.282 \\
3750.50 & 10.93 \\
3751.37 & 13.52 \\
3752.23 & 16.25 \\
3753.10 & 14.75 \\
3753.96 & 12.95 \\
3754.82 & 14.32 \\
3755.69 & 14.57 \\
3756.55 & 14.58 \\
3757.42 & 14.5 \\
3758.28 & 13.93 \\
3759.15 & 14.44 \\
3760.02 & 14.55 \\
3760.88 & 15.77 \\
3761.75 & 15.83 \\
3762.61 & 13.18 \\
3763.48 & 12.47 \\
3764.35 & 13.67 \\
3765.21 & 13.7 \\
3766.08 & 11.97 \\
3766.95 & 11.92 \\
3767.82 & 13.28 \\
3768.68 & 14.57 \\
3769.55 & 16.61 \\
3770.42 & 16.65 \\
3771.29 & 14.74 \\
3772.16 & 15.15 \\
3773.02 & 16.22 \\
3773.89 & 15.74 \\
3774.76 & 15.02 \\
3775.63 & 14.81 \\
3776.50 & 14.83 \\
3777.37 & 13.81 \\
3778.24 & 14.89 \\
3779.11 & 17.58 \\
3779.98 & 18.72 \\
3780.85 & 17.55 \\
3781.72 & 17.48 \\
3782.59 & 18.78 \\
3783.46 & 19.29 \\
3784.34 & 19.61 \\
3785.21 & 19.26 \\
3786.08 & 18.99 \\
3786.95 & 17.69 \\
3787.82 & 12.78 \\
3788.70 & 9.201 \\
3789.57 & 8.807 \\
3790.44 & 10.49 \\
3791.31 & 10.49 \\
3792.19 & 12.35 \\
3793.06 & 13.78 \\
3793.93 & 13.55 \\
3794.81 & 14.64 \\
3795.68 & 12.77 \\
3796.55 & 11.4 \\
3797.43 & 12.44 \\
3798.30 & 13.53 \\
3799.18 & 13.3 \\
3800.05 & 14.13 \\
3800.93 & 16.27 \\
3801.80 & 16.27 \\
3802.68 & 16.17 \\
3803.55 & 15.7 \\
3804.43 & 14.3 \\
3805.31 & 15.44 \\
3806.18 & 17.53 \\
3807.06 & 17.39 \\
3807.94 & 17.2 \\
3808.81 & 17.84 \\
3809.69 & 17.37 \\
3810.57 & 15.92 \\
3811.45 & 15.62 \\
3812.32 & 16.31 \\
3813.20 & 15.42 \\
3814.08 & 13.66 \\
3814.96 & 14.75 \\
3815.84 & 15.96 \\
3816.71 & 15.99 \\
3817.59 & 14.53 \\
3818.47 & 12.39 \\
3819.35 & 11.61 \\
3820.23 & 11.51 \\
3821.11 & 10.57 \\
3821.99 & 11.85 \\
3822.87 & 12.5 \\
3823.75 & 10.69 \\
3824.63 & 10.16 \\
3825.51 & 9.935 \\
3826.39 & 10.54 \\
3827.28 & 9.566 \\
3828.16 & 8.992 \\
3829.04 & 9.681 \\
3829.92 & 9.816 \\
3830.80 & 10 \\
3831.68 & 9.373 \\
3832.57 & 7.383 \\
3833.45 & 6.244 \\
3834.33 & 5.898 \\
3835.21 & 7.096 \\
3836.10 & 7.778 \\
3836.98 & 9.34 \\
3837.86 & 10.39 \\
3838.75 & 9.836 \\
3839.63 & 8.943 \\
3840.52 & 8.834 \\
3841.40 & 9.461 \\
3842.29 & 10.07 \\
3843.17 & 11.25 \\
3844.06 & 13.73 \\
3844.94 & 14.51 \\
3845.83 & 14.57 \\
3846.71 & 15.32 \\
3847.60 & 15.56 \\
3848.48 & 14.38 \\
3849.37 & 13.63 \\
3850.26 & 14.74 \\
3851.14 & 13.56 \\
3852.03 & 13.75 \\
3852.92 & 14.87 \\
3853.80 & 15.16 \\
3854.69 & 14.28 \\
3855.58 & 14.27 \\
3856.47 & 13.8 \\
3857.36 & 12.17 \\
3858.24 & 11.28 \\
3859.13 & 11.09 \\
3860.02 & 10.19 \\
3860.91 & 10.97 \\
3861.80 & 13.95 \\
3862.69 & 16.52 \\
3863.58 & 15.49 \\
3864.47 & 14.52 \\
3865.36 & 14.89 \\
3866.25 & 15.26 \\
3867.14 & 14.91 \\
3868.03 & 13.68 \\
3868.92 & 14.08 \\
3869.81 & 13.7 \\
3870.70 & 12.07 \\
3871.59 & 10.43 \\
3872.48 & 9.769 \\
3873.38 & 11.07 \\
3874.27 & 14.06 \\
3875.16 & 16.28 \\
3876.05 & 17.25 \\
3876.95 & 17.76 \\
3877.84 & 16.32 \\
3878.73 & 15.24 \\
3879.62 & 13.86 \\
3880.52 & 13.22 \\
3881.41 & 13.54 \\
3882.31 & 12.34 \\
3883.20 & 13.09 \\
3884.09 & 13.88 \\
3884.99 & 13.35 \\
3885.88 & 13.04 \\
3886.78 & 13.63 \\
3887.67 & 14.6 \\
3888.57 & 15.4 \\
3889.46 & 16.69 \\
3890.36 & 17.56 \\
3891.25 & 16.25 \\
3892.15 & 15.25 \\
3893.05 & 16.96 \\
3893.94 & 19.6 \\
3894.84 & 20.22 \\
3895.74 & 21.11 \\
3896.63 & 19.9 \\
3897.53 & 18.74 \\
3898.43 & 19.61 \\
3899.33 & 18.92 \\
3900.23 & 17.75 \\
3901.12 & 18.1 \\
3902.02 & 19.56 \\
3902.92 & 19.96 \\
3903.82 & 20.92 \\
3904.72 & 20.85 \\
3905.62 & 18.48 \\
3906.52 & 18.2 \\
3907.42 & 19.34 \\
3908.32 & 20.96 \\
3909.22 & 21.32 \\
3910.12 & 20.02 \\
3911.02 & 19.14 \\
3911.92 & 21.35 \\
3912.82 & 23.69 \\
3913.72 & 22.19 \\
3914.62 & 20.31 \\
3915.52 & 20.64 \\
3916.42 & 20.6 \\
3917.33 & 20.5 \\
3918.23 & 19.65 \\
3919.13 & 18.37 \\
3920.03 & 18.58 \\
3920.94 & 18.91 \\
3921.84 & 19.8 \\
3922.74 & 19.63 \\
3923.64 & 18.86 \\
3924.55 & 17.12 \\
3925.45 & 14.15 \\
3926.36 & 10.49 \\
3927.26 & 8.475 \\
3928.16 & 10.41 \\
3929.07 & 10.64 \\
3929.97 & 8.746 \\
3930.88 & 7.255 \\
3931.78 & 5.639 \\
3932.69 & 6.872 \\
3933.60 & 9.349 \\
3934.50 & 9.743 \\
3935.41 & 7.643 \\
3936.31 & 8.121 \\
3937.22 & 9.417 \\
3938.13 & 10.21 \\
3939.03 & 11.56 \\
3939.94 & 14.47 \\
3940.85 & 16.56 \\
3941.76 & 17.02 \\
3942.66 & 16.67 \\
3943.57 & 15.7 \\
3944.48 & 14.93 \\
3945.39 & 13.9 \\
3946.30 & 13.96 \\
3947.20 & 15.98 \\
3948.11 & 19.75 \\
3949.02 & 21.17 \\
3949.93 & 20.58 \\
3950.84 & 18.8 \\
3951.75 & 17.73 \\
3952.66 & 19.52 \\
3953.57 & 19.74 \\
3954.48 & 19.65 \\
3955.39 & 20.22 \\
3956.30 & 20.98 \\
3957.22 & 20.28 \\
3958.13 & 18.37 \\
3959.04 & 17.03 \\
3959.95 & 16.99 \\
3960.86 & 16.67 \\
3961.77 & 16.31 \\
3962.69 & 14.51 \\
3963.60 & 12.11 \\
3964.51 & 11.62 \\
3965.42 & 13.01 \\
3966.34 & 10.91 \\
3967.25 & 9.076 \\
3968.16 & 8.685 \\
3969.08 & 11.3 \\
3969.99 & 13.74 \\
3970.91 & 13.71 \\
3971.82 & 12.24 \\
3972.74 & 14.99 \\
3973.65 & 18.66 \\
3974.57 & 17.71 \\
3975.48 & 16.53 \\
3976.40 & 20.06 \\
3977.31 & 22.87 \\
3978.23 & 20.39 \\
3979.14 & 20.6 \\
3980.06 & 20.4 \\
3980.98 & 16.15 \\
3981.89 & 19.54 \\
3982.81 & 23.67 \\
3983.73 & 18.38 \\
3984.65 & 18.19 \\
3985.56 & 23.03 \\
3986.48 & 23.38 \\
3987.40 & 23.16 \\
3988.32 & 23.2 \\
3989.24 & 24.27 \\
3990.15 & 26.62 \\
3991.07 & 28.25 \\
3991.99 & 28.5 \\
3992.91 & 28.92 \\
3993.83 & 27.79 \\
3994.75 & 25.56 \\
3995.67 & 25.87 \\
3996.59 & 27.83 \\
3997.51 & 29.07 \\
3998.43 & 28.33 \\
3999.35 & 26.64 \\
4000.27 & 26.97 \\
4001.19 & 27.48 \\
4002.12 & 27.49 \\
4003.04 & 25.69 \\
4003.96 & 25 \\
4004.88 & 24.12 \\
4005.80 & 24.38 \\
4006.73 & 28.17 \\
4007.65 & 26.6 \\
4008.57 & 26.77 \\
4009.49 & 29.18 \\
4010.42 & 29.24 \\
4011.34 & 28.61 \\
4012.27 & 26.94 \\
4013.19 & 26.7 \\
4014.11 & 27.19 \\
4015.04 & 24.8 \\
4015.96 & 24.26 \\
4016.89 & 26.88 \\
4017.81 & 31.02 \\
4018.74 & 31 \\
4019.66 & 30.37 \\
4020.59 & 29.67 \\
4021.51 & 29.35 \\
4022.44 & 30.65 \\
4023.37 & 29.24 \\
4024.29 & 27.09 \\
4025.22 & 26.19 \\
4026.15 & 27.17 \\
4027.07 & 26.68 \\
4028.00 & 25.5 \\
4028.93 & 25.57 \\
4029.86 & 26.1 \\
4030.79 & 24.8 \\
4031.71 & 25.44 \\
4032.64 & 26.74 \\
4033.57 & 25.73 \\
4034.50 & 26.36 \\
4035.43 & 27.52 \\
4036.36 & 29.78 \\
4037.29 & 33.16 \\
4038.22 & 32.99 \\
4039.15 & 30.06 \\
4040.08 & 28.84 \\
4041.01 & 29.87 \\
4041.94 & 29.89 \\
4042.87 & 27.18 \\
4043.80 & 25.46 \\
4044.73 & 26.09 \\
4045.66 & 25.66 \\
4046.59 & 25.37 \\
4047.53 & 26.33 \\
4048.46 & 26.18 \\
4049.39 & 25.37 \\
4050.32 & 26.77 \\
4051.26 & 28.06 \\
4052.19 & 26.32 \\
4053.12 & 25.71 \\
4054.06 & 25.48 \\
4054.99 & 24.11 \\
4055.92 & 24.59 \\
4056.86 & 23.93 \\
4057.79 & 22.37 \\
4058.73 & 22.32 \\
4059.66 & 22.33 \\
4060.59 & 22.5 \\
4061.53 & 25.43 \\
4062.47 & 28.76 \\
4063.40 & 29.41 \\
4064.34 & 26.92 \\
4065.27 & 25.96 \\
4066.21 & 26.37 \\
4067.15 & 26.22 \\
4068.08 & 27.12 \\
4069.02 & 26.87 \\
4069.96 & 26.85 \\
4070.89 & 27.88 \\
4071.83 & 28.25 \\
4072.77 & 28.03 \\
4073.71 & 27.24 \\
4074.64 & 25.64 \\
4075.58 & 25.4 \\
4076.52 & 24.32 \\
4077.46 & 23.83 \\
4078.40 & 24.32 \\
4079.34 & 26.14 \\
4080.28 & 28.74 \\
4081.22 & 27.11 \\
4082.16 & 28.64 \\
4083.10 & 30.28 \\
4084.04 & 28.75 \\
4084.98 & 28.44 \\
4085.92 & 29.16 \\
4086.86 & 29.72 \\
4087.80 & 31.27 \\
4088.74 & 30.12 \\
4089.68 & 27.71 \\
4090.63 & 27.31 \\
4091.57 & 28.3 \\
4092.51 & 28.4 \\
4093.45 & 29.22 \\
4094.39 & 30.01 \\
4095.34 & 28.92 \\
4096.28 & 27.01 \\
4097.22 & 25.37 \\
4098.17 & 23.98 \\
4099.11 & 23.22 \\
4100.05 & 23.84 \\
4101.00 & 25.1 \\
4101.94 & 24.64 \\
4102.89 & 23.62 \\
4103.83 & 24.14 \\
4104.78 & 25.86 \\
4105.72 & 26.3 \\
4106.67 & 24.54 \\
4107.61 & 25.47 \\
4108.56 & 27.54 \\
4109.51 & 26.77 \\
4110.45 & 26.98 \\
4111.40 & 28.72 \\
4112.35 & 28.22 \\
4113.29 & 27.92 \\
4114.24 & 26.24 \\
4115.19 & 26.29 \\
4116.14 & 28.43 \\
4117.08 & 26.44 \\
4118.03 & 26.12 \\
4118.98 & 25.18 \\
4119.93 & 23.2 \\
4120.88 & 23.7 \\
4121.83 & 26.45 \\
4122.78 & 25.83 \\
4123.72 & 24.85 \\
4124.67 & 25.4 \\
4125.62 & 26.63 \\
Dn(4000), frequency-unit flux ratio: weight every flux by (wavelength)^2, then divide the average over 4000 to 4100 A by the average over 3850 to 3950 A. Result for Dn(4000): 1.89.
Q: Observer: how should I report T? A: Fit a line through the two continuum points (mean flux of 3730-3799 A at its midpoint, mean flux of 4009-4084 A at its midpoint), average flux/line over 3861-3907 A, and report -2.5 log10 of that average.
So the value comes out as 0.22 mag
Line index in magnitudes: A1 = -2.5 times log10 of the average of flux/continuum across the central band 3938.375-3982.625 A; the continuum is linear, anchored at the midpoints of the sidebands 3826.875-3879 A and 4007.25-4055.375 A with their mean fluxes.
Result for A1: 0.28 mag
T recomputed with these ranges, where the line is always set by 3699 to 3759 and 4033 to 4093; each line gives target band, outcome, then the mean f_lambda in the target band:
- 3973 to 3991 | 0.15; 21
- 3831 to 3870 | 0.49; 12.3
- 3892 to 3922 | 0.08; 19.7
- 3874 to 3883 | 0.33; 15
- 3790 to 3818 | 0.19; 14.8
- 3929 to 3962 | 0.47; 14.9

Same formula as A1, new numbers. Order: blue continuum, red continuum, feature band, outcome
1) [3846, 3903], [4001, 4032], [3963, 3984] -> 0.430 mag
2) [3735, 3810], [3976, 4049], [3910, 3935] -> 0.351 mag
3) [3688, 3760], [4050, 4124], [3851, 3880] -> 0.359 mag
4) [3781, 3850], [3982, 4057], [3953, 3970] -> 0.425 mag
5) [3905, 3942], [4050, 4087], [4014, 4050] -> -0.171 mag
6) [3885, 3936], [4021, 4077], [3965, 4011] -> 0.021 mag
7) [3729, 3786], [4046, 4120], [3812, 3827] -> 0.283 mag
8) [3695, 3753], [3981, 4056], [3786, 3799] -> 0.352 mag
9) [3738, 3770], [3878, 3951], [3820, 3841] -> 0.481 mag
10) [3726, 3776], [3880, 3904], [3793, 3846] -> 0.220 mag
